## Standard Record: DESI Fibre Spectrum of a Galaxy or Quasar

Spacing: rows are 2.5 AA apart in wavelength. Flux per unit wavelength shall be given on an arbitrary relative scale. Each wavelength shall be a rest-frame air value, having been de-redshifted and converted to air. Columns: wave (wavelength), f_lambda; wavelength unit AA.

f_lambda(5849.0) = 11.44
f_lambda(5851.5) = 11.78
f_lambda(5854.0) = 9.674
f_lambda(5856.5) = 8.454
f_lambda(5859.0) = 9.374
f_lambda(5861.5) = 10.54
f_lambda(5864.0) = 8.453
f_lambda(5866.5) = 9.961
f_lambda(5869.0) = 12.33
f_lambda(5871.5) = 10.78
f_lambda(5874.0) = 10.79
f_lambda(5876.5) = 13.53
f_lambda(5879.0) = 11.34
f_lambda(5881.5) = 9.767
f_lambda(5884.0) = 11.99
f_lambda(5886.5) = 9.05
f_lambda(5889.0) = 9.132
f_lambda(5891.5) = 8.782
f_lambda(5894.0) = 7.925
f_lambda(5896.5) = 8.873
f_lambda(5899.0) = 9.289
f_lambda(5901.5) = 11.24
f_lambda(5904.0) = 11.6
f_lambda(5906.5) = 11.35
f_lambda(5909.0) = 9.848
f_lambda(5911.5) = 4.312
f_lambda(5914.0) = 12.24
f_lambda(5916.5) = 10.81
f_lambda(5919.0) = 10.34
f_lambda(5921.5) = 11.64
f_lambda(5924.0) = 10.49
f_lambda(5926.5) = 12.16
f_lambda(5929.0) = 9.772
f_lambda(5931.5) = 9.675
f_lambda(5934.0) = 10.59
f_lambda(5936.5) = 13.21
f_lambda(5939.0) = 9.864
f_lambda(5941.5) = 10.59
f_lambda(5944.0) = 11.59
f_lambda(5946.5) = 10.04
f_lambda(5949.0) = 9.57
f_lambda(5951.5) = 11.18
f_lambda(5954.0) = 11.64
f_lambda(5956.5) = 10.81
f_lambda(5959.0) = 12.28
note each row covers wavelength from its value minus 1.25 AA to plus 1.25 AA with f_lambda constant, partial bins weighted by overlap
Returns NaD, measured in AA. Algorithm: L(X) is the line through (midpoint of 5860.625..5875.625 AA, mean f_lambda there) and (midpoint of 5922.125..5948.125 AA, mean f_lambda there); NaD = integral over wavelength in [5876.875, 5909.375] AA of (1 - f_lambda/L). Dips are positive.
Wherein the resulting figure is 1.62 AA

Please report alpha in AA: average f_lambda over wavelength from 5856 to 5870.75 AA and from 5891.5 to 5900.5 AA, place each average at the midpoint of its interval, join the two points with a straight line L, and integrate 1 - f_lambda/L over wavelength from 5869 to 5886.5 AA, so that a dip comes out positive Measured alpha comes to -3.4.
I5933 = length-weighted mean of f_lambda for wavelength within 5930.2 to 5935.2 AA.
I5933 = 10.1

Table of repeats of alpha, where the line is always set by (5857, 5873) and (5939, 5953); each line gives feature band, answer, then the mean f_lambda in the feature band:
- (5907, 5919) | 1.0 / 9.54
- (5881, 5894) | 0.9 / 9.57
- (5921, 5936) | -0.5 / 10.8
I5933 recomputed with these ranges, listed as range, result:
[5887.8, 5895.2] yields 8.61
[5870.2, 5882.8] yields 11.2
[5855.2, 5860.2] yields 8.92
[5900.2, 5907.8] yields 11.4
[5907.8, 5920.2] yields 9.51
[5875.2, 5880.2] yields 12.4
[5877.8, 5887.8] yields 10.5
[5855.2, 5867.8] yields 9.37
